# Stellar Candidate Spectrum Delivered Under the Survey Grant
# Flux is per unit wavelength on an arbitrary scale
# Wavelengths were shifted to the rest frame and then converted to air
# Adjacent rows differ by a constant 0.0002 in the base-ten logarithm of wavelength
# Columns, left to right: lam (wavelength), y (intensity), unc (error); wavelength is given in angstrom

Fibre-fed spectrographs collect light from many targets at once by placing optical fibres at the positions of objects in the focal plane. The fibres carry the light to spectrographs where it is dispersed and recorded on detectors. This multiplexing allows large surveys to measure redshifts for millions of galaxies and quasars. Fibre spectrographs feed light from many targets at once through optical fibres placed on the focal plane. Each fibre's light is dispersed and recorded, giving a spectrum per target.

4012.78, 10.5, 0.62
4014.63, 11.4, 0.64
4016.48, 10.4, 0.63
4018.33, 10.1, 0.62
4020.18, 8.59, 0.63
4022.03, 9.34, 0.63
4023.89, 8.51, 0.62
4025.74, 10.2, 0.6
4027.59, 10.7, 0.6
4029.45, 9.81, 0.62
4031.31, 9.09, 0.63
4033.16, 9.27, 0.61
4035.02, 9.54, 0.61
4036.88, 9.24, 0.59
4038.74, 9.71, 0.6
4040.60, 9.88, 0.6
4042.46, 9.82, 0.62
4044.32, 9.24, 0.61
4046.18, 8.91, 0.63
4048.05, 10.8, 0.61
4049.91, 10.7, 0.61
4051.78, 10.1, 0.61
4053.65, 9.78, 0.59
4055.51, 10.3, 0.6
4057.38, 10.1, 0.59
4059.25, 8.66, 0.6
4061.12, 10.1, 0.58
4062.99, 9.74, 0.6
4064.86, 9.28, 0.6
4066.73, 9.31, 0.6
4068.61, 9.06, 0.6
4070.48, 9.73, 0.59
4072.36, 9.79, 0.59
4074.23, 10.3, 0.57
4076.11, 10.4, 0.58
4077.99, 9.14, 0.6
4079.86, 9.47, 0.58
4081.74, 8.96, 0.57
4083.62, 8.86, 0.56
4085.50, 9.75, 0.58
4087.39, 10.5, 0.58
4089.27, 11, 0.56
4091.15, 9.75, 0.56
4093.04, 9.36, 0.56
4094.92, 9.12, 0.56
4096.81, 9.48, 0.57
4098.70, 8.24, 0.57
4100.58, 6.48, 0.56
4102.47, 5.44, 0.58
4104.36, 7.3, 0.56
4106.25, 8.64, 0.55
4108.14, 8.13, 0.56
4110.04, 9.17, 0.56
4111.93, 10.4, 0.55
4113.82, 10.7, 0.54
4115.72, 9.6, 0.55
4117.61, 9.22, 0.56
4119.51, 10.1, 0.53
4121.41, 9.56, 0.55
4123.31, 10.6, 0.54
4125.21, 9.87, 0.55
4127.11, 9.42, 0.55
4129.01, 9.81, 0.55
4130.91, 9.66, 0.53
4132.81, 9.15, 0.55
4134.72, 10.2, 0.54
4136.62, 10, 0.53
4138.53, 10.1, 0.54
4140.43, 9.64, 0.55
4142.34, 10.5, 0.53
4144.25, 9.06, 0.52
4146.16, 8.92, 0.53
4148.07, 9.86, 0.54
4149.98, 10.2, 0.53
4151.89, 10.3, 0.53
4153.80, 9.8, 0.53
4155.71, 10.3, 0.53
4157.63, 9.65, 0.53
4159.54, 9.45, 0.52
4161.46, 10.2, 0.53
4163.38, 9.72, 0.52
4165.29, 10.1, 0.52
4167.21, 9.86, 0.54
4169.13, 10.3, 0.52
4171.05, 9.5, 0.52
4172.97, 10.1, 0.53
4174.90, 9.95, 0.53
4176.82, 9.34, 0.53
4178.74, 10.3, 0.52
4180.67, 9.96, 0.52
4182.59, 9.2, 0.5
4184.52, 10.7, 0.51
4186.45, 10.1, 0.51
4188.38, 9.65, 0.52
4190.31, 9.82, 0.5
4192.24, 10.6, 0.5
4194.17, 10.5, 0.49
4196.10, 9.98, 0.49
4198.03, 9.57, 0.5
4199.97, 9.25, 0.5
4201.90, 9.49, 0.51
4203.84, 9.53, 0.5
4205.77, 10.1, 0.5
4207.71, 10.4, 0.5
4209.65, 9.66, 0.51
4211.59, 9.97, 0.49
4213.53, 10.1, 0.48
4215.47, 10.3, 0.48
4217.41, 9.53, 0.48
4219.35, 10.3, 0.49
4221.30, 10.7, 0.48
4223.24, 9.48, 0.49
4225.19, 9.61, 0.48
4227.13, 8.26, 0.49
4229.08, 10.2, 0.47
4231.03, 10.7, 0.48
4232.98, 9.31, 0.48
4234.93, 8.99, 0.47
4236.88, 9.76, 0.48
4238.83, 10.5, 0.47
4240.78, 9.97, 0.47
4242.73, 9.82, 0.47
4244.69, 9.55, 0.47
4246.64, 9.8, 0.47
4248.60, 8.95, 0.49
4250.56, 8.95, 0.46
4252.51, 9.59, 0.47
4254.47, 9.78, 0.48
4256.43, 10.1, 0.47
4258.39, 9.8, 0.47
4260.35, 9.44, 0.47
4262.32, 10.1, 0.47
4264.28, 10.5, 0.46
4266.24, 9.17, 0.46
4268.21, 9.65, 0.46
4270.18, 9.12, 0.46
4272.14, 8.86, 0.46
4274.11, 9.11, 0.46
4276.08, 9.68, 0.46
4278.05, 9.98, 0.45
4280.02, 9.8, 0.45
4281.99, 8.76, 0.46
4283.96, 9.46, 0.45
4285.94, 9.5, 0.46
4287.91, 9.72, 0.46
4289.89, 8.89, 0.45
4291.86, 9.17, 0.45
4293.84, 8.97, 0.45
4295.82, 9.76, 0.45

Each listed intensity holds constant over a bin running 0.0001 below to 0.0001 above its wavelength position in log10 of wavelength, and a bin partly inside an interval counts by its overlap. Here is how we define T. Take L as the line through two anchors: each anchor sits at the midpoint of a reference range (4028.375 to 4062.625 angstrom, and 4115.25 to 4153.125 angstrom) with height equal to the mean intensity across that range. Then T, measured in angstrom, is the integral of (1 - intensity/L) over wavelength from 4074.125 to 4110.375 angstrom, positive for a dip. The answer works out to 3.1 angstrom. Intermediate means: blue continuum 9.73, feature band 8.94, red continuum 9.79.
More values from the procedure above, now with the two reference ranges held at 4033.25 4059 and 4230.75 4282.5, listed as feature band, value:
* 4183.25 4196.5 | -0.7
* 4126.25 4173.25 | -0.6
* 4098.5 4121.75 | 2.5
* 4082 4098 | 0.2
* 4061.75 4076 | 0.2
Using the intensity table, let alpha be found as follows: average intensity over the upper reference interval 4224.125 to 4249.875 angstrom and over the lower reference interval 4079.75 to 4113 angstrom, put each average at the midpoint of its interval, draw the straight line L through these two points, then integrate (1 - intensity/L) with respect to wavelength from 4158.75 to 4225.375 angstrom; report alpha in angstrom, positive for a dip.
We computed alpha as -3.78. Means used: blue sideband 8.88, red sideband 9.64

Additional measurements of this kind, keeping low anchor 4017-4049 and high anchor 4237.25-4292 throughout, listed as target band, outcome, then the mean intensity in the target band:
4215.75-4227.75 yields -0.19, 9.73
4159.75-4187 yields -1.02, 9.93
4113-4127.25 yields -0.48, 9.9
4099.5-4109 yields 2.36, 7.21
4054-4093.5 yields -0.48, 9.7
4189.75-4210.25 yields -0.71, 9.91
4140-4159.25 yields -0.48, 9.82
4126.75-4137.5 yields -0.16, 9.72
